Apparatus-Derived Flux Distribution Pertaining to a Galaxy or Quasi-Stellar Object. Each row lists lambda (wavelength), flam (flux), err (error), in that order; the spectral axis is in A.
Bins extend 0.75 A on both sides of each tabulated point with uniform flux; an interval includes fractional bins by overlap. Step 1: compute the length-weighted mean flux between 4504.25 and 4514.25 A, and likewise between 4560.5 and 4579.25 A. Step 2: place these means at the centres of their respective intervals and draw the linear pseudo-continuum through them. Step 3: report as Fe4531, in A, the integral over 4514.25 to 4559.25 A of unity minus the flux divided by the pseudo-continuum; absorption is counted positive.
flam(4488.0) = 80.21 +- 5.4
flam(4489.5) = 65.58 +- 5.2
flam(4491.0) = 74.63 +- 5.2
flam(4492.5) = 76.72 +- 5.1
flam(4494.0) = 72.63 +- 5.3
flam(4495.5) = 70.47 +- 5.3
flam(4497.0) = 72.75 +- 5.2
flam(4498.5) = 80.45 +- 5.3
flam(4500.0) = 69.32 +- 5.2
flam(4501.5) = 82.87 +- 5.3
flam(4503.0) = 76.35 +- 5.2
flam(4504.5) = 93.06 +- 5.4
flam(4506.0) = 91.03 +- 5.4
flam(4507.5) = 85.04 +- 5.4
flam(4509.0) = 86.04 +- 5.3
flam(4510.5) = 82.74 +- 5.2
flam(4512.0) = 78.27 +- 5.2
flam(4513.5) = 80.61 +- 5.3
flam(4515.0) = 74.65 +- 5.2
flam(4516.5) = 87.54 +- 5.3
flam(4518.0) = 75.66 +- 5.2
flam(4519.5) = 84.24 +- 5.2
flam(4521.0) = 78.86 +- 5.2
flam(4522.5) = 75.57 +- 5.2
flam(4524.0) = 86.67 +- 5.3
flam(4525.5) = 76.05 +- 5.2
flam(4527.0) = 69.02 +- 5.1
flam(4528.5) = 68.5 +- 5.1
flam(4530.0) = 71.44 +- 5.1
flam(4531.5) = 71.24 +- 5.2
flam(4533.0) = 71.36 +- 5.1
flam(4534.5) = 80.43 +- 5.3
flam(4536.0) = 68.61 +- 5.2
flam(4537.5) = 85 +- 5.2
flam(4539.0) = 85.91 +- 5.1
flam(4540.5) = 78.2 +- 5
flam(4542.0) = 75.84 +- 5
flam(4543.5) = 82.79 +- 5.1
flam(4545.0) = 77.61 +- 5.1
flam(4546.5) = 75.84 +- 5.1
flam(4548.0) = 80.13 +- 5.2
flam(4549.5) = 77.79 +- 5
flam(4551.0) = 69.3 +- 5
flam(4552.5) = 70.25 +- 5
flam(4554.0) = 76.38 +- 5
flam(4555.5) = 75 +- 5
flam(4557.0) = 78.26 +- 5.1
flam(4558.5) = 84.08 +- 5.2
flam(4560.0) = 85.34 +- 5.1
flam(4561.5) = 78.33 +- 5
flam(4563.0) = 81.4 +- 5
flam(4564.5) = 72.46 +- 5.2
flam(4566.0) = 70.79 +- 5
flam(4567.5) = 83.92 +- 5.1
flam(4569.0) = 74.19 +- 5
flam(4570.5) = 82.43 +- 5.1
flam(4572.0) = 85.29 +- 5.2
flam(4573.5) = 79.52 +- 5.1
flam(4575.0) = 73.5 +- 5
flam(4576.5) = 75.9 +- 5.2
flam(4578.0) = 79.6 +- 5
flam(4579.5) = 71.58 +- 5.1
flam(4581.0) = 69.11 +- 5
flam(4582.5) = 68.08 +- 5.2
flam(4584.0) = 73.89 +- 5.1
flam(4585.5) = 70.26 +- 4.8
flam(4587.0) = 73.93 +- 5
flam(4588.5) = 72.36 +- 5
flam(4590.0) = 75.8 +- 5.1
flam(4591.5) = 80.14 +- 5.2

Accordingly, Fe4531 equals 2.6 A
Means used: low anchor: 84.9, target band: 77.1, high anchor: 78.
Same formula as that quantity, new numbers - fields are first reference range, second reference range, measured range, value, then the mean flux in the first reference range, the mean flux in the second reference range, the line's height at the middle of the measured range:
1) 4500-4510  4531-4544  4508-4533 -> 1.07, 84.4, 77.7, 81.2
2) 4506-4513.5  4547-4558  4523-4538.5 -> 0.89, 83.6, 75.5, 79.6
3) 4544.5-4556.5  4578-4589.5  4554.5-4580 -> -1.65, 75.3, 72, 73.6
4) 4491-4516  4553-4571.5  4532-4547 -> 0.16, 79.5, 78.5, 78.9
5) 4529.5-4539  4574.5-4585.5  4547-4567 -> -0.72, 75.7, 72.9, 74.3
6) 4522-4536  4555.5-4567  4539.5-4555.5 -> 0.03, 74.1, 78.5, 76.7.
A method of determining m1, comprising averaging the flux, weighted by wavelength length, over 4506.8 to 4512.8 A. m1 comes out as 83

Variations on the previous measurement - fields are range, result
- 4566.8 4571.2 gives 80.1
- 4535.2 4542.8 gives 78.8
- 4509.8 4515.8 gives 79.1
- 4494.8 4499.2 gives 74.5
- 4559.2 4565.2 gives 79.5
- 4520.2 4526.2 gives 79.4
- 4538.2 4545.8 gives 80.1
